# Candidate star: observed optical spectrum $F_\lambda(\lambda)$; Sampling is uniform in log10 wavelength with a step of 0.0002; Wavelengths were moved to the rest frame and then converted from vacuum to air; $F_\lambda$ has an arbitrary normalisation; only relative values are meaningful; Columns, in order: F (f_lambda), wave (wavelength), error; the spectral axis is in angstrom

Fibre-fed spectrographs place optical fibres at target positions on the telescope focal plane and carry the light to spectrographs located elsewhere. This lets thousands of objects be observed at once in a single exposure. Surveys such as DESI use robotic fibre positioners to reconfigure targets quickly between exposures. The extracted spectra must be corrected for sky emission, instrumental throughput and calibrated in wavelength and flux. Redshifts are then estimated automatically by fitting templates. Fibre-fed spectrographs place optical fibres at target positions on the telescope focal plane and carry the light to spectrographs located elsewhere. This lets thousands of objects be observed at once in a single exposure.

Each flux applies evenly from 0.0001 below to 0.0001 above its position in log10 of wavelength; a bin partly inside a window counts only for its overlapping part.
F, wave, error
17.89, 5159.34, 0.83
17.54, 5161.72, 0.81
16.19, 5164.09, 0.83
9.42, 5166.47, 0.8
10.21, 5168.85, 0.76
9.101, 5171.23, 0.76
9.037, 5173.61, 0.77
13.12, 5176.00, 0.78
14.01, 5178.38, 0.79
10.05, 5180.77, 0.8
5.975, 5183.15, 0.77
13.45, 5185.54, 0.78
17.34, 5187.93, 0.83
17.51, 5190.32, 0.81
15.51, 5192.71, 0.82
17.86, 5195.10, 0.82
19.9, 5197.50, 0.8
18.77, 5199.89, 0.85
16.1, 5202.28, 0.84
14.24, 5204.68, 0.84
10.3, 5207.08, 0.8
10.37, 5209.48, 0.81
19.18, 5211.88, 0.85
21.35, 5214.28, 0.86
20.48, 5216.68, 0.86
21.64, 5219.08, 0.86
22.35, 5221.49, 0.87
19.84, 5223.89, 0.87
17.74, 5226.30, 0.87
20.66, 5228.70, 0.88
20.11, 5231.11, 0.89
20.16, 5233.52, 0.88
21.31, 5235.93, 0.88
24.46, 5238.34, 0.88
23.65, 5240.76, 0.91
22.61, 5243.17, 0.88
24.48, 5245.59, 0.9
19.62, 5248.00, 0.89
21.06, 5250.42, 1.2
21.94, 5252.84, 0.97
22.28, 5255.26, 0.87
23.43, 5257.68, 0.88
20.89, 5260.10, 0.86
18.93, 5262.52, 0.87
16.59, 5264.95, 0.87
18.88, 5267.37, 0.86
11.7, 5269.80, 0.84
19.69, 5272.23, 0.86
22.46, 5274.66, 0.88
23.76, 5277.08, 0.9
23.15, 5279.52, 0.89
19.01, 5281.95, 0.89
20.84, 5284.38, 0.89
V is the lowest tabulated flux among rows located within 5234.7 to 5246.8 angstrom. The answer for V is 21.31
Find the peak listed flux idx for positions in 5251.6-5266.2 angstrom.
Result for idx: 23.43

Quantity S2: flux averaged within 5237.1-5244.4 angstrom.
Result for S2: 23.5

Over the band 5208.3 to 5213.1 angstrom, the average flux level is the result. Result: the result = 14.8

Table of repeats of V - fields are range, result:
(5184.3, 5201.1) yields 13.45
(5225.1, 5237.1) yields 17.74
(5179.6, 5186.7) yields 5.975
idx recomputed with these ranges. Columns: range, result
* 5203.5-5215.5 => 21.35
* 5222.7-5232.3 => 20.66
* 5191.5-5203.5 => 19.9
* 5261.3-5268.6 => 18.93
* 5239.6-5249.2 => 24.48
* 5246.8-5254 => 21.94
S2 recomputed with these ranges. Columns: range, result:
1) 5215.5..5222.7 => 21.5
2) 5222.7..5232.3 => 19.6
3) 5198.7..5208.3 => 14.8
